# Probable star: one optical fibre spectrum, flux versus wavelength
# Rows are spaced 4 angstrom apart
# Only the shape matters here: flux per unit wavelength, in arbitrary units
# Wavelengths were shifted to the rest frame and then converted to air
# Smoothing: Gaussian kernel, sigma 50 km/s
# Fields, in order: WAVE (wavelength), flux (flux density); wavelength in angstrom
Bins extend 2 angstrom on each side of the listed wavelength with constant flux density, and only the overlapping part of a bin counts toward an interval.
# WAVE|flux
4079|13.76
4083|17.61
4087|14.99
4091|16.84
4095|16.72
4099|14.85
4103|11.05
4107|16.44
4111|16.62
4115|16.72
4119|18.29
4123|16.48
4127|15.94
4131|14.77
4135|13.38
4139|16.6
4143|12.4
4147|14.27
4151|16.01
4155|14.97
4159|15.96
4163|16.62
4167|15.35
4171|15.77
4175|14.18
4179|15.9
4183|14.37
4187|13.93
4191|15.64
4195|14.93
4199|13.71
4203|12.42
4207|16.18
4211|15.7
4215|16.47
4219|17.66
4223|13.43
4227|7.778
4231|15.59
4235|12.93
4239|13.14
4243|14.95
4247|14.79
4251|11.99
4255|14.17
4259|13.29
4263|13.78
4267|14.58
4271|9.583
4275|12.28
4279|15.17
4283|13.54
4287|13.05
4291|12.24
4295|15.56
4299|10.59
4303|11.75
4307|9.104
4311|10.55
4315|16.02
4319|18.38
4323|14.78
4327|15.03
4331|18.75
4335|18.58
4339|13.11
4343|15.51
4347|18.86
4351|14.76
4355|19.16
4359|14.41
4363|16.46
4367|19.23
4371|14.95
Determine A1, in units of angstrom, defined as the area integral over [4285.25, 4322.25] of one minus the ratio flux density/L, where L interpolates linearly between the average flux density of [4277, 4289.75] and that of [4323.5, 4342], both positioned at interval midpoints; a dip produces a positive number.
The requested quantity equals 4.3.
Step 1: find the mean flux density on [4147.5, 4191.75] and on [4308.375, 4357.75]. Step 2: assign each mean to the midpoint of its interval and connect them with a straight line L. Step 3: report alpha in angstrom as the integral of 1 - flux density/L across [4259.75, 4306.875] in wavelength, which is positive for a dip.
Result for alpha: 9.0 angstrom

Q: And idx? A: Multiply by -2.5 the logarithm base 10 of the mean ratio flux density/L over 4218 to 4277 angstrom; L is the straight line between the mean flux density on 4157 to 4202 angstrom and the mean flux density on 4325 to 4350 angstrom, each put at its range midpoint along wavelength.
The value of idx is 0.18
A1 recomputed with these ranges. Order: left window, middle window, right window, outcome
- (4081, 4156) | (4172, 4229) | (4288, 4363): 2.97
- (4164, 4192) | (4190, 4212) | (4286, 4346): 0.36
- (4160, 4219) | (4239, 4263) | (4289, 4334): 1.33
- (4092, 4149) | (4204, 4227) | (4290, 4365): 0.21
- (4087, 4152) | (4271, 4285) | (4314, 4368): 2.75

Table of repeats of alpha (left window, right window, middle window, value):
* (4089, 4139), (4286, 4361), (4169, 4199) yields 1.01 angstrom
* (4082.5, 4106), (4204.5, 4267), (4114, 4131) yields -1.81 angstrom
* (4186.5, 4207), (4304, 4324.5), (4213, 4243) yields 0.48 angstrom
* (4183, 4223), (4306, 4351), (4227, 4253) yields 2.99 angstrom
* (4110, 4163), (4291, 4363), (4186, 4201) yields 0.79 angstrom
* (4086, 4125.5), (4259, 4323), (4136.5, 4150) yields 0.75 angstrom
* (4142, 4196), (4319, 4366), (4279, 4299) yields 3.21 angstrom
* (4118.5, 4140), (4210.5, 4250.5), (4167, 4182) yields -0.24 angstrom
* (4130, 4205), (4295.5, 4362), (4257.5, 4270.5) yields 1.31 angstrom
